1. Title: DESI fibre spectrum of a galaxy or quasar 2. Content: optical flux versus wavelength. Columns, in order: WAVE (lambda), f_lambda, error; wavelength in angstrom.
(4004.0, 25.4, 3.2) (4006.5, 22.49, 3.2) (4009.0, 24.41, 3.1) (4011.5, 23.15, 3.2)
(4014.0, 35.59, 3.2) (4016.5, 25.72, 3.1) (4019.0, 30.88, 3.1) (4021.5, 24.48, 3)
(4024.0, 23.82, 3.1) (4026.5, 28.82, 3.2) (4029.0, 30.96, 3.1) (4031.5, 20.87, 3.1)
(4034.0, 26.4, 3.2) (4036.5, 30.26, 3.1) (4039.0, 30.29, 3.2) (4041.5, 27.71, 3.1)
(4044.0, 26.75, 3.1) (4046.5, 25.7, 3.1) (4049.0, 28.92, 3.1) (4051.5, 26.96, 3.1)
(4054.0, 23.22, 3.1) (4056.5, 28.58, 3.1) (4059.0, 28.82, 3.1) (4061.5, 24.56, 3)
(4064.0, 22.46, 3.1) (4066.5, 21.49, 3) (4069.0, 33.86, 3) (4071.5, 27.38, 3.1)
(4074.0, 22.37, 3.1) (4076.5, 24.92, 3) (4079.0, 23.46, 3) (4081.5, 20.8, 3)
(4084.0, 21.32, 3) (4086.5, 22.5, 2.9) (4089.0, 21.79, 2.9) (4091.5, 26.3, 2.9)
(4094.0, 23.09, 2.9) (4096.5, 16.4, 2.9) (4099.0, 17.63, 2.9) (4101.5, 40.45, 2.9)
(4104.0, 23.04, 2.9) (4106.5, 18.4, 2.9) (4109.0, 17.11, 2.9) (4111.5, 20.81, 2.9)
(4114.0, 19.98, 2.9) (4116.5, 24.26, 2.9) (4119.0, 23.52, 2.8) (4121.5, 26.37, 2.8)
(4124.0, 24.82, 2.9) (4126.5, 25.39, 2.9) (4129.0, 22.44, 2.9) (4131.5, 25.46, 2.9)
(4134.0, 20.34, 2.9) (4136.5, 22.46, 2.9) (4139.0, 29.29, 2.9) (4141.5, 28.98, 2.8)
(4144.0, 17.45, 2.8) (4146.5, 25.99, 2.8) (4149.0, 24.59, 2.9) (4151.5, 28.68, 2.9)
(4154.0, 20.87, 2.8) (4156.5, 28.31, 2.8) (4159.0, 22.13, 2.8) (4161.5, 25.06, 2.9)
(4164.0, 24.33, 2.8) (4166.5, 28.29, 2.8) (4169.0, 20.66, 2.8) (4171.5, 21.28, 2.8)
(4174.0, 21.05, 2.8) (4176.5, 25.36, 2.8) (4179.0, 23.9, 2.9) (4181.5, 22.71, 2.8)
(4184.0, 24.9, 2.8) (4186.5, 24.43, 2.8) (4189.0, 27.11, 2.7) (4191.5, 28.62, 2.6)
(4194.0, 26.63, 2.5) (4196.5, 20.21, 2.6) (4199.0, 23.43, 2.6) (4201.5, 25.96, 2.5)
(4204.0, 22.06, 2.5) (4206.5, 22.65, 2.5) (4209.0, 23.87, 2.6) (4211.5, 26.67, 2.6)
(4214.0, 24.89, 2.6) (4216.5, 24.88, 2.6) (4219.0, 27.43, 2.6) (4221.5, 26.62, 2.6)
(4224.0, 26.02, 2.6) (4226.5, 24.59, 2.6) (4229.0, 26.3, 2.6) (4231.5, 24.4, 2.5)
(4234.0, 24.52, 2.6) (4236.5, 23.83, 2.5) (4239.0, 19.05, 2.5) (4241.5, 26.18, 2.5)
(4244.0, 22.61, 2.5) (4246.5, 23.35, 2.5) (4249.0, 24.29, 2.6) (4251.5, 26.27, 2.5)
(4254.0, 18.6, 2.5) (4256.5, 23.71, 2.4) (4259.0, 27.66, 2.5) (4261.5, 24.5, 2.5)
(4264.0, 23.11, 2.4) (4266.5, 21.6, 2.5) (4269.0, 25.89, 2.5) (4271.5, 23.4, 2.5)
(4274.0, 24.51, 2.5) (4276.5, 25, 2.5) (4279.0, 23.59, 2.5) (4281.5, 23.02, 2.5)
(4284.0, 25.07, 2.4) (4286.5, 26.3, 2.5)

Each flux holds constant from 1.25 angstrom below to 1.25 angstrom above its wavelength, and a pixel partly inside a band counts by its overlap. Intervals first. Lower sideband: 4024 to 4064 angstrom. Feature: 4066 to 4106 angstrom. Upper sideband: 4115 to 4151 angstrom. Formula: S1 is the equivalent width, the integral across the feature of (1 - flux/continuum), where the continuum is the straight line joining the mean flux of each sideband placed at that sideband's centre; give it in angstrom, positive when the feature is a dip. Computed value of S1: 2.60 angstrom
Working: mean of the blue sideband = 27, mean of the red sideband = 24.4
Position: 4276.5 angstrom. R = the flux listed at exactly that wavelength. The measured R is 25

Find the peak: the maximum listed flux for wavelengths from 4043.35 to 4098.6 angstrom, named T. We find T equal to 33.86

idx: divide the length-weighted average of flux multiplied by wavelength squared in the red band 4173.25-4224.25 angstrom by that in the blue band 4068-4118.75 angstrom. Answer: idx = 1.1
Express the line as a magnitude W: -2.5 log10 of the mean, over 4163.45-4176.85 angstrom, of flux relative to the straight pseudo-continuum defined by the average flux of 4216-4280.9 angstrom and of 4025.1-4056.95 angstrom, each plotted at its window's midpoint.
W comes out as 0.09 mag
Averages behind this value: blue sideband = 27.3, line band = 23.3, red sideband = 24.3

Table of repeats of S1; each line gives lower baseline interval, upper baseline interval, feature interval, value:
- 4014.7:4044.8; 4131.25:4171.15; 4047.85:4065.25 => 0.4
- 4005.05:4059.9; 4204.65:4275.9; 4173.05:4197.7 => 0.5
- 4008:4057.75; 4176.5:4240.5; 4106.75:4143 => 3.3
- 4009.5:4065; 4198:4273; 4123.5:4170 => 1.8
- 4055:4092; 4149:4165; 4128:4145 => 0.6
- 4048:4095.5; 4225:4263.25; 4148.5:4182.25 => 0.4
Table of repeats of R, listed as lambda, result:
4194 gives 26.63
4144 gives 17.45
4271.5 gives 23.4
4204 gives 22.06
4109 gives 17.11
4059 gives 28.82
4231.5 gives 24.4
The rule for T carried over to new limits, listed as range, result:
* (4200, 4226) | 27.43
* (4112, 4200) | 29.29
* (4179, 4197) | 28.62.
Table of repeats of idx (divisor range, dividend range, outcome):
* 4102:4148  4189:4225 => 1.11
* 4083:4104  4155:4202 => 1.07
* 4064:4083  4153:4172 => 1.02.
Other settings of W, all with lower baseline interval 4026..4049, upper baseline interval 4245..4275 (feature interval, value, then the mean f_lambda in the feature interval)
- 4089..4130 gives 0.144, 23.1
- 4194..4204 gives 0.063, 23.5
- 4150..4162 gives 0.026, 25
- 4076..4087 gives 0.194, 22.4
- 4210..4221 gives -0.058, 26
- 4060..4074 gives 0.057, 25.7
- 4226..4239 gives 0.007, 24.2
